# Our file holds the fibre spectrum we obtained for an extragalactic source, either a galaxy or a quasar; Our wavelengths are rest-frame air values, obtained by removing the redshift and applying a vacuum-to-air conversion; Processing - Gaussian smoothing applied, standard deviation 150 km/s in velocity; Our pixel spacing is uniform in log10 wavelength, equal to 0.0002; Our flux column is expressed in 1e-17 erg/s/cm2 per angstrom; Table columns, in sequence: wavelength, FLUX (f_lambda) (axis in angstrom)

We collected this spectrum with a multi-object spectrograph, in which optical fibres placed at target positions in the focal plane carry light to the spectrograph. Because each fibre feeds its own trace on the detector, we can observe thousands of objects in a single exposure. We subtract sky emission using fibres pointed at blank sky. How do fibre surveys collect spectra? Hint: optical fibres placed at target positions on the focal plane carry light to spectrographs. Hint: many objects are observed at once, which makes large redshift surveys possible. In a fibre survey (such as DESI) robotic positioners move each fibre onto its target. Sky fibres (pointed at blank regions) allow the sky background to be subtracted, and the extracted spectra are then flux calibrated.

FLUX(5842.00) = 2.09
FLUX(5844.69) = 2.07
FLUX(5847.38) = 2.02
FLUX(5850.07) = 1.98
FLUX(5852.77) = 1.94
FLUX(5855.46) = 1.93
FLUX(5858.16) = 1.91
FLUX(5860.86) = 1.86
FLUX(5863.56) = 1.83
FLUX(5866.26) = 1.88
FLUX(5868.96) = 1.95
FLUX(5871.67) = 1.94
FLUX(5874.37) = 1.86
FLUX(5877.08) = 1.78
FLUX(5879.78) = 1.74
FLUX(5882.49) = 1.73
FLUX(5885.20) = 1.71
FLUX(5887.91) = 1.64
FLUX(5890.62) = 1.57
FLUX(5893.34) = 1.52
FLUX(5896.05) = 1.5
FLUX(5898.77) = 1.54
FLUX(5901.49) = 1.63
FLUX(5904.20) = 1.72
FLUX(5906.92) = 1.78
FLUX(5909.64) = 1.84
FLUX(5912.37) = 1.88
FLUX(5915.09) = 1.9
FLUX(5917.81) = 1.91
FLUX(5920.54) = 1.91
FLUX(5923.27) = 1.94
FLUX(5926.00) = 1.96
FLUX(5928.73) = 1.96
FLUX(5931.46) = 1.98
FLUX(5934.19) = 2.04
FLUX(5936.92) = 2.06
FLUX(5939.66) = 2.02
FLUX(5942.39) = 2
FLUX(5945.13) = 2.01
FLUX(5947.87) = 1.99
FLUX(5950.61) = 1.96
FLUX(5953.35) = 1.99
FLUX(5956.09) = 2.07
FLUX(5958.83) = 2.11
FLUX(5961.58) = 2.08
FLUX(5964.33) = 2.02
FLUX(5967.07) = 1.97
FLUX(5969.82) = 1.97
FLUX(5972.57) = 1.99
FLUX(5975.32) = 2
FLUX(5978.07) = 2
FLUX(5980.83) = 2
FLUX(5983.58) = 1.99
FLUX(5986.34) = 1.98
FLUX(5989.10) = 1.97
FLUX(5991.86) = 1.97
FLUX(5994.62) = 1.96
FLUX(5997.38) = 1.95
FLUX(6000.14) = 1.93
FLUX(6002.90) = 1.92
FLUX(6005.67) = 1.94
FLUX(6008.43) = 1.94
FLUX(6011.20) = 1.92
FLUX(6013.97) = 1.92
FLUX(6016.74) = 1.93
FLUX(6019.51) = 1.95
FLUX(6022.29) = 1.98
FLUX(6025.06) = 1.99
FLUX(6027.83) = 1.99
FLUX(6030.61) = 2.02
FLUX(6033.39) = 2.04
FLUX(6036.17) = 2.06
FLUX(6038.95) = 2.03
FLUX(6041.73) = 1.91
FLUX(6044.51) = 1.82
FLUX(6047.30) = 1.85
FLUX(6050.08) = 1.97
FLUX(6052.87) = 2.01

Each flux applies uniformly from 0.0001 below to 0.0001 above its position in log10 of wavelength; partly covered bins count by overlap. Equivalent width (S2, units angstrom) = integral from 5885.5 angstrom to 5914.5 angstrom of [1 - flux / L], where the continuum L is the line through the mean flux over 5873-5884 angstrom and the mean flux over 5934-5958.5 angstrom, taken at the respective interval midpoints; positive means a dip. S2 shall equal 2.9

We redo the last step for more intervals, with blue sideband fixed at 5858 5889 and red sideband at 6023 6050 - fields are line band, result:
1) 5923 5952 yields -1.8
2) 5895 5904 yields 1.3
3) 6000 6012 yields 0.1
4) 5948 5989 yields -2.2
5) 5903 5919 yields 0.1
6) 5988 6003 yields -0.2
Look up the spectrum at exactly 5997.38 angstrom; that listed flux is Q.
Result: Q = 1.95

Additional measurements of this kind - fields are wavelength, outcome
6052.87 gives 2.01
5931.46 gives 1.98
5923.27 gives 1.94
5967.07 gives 1.97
